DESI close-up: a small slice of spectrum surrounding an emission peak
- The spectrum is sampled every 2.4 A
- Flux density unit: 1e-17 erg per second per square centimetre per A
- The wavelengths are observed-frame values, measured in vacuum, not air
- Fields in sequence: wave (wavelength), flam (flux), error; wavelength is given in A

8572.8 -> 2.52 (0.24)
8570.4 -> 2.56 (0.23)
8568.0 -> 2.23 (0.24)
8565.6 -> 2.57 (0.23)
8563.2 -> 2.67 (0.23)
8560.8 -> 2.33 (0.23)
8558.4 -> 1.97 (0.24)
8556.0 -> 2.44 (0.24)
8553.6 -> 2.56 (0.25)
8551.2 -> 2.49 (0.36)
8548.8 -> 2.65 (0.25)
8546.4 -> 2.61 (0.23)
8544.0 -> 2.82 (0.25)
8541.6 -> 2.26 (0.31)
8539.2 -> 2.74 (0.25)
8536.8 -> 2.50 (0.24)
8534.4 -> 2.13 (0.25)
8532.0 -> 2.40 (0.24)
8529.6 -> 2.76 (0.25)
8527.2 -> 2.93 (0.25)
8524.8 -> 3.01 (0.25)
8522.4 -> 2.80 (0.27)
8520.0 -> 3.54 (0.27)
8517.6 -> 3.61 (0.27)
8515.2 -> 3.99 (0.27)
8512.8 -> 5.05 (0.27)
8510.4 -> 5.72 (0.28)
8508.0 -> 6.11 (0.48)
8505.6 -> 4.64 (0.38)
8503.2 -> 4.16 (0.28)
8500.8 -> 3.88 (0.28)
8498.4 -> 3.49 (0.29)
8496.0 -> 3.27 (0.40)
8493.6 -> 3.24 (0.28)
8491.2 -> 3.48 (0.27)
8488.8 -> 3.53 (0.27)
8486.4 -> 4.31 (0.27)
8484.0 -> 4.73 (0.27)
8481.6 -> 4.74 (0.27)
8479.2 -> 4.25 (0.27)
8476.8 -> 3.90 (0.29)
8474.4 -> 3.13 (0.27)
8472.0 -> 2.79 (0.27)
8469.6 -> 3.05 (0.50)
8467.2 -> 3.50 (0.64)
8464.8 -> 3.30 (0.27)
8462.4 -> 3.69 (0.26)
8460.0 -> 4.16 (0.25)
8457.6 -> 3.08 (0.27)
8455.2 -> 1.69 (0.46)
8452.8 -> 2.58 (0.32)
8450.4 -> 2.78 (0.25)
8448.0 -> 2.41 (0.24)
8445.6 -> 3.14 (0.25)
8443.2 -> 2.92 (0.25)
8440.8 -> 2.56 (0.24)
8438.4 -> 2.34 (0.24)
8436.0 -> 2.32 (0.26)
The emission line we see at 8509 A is [N II]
